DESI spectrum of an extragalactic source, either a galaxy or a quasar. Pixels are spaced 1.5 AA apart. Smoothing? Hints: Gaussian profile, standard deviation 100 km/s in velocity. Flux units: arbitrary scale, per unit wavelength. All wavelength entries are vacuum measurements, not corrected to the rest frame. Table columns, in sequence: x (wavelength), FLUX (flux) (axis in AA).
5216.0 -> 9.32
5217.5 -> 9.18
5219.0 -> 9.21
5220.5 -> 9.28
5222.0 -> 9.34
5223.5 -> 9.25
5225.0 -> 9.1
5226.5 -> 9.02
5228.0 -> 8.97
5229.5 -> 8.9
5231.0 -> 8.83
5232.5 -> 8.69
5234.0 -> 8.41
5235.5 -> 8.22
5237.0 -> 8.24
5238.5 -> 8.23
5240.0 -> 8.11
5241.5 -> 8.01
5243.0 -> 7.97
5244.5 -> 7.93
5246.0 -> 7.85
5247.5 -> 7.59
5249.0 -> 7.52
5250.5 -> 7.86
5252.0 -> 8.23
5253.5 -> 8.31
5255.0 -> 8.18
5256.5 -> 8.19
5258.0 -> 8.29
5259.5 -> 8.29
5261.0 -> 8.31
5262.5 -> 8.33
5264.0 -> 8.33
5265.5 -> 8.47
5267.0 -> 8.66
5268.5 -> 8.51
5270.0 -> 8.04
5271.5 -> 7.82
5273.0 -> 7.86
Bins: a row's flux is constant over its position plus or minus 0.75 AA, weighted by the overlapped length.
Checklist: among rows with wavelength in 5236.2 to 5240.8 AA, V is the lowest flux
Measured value 8.11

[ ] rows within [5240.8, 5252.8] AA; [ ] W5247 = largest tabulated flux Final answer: 8.23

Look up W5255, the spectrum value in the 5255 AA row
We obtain 8.18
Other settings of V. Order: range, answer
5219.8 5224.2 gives 9.25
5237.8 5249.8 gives 7.52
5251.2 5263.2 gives 8.18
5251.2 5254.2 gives 8.23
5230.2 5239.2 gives 8.22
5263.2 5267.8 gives 8.33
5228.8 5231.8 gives 8.83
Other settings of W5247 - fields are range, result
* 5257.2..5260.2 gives 8.29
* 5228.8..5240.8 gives 8.9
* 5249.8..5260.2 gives 8.31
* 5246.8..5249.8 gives 7.59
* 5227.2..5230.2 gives 8.97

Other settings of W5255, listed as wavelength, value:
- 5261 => 8.31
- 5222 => 9.34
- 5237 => 8.24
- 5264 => 8.33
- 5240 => 8.11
